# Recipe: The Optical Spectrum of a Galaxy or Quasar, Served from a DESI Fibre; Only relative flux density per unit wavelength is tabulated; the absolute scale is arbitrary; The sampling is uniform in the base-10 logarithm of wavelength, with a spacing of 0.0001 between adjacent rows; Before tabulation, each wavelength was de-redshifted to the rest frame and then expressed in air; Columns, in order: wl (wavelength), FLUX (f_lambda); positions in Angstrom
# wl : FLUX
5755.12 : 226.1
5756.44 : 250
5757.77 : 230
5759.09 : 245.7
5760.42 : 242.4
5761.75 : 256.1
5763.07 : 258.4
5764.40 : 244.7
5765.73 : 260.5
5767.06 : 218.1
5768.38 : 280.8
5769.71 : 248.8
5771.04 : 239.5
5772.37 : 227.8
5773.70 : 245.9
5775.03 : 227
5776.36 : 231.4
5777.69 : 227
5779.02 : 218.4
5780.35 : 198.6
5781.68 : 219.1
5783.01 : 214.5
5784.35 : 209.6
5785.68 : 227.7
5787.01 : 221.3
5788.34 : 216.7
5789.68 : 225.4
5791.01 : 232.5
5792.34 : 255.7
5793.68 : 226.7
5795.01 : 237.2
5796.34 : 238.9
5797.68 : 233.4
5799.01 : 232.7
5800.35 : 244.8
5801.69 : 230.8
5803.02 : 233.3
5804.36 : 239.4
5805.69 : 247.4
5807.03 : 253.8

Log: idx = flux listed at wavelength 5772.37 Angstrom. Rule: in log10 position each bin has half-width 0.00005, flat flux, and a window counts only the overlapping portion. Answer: 227.8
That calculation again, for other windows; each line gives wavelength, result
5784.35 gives 209.6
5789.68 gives 225.4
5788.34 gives 216.7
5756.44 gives 250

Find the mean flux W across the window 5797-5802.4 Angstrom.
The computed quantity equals 235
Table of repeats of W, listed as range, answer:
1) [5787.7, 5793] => 233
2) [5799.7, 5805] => 237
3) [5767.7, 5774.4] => 248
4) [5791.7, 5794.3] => 241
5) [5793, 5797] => 234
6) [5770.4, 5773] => 234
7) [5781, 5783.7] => 216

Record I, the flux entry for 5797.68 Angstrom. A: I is 233.4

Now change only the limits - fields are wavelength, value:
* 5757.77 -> 230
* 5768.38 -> 280.8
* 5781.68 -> 219.1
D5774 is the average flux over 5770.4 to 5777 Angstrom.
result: 234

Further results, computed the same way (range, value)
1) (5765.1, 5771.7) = 250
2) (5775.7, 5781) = 219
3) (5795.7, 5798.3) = 236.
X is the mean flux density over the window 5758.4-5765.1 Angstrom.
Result 249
